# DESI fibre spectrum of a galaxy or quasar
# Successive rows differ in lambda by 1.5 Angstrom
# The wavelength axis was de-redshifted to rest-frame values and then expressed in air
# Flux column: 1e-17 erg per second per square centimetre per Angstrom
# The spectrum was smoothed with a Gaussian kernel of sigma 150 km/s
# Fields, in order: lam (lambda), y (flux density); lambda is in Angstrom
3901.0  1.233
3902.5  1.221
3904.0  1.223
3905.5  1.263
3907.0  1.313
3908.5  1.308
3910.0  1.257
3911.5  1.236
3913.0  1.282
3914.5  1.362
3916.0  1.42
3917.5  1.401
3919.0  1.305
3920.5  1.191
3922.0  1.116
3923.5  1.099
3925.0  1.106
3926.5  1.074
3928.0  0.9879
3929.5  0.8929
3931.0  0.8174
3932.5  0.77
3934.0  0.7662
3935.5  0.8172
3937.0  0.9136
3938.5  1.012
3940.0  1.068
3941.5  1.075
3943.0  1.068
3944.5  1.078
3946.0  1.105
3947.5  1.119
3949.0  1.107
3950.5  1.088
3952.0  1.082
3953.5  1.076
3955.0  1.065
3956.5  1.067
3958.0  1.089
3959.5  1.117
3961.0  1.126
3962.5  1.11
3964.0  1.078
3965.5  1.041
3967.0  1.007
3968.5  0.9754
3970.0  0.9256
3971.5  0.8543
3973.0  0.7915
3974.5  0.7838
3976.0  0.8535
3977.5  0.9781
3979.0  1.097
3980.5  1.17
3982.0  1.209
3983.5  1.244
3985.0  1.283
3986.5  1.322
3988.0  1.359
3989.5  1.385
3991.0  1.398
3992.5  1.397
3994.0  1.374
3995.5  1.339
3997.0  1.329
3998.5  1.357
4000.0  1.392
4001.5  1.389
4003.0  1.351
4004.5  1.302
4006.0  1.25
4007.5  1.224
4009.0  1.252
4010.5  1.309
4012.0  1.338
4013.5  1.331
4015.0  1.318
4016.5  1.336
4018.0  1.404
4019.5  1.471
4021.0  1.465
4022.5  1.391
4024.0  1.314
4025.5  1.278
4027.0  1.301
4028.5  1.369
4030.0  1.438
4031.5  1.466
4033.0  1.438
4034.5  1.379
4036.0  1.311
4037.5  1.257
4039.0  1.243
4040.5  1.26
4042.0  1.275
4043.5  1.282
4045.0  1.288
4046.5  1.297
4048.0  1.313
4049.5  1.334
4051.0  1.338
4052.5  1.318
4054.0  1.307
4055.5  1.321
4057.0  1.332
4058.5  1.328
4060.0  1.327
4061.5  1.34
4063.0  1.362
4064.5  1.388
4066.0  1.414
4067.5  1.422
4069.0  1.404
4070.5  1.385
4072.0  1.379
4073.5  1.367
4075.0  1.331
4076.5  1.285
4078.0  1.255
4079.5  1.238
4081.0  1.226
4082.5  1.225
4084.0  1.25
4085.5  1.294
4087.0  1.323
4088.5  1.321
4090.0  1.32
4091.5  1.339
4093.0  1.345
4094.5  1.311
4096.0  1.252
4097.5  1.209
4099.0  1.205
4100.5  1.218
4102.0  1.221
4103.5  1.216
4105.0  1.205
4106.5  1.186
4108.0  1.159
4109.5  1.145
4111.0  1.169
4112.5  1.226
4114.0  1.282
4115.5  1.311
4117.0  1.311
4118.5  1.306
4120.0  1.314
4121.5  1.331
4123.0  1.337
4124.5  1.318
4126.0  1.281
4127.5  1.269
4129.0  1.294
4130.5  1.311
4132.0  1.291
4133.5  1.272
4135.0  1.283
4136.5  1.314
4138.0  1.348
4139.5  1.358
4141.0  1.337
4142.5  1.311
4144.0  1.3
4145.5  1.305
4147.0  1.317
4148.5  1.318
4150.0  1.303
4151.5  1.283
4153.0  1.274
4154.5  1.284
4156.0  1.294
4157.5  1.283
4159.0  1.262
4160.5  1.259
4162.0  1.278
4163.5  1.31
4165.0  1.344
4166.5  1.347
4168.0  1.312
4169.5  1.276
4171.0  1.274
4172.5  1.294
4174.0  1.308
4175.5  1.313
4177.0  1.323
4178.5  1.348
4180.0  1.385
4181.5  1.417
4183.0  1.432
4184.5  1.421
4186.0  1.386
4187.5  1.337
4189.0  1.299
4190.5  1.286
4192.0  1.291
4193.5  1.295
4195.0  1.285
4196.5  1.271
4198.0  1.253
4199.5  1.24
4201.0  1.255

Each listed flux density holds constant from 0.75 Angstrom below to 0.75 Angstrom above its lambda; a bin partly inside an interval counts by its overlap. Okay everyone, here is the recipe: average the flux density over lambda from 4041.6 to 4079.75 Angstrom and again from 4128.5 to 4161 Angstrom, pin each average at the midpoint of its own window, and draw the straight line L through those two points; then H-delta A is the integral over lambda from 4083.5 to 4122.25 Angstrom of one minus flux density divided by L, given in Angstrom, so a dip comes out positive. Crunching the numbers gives 1.7 Angstrom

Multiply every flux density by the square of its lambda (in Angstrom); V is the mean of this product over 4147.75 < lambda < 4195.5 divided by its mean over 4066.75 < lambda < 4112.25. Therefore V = 1.1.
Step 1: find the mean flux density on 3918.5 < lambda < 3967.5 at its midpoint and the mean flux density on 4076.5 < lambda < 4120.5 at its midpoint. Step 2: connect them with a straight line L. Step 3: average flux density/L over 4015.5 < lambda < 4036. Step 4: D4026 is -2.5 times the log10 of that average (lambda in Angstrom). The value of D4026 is -0.20 mag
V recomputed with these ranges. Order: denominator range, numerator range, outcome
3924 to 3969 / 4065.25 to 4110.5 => 1.34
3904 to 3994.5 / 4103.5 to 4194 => 1.29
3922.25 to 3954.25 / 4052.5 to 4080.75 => 1.42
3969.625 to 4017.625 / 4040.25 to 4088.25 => 1.11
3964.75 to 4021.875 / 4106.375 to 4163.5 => 1.12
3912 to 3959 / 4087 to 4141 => 1.29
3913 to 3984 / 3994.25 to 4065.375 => 1.32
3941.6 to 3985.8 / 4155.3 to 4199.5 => 1.38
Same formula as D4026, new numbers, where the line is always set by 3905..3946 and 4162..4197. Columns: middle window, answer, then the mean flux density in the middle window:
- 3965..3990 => 0.08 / 1.07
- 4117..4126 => -0.03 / 1.32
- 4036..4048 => -0.06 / 1.28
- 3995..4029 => -0.13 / 1.34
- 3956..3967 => 0.05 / 1.08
